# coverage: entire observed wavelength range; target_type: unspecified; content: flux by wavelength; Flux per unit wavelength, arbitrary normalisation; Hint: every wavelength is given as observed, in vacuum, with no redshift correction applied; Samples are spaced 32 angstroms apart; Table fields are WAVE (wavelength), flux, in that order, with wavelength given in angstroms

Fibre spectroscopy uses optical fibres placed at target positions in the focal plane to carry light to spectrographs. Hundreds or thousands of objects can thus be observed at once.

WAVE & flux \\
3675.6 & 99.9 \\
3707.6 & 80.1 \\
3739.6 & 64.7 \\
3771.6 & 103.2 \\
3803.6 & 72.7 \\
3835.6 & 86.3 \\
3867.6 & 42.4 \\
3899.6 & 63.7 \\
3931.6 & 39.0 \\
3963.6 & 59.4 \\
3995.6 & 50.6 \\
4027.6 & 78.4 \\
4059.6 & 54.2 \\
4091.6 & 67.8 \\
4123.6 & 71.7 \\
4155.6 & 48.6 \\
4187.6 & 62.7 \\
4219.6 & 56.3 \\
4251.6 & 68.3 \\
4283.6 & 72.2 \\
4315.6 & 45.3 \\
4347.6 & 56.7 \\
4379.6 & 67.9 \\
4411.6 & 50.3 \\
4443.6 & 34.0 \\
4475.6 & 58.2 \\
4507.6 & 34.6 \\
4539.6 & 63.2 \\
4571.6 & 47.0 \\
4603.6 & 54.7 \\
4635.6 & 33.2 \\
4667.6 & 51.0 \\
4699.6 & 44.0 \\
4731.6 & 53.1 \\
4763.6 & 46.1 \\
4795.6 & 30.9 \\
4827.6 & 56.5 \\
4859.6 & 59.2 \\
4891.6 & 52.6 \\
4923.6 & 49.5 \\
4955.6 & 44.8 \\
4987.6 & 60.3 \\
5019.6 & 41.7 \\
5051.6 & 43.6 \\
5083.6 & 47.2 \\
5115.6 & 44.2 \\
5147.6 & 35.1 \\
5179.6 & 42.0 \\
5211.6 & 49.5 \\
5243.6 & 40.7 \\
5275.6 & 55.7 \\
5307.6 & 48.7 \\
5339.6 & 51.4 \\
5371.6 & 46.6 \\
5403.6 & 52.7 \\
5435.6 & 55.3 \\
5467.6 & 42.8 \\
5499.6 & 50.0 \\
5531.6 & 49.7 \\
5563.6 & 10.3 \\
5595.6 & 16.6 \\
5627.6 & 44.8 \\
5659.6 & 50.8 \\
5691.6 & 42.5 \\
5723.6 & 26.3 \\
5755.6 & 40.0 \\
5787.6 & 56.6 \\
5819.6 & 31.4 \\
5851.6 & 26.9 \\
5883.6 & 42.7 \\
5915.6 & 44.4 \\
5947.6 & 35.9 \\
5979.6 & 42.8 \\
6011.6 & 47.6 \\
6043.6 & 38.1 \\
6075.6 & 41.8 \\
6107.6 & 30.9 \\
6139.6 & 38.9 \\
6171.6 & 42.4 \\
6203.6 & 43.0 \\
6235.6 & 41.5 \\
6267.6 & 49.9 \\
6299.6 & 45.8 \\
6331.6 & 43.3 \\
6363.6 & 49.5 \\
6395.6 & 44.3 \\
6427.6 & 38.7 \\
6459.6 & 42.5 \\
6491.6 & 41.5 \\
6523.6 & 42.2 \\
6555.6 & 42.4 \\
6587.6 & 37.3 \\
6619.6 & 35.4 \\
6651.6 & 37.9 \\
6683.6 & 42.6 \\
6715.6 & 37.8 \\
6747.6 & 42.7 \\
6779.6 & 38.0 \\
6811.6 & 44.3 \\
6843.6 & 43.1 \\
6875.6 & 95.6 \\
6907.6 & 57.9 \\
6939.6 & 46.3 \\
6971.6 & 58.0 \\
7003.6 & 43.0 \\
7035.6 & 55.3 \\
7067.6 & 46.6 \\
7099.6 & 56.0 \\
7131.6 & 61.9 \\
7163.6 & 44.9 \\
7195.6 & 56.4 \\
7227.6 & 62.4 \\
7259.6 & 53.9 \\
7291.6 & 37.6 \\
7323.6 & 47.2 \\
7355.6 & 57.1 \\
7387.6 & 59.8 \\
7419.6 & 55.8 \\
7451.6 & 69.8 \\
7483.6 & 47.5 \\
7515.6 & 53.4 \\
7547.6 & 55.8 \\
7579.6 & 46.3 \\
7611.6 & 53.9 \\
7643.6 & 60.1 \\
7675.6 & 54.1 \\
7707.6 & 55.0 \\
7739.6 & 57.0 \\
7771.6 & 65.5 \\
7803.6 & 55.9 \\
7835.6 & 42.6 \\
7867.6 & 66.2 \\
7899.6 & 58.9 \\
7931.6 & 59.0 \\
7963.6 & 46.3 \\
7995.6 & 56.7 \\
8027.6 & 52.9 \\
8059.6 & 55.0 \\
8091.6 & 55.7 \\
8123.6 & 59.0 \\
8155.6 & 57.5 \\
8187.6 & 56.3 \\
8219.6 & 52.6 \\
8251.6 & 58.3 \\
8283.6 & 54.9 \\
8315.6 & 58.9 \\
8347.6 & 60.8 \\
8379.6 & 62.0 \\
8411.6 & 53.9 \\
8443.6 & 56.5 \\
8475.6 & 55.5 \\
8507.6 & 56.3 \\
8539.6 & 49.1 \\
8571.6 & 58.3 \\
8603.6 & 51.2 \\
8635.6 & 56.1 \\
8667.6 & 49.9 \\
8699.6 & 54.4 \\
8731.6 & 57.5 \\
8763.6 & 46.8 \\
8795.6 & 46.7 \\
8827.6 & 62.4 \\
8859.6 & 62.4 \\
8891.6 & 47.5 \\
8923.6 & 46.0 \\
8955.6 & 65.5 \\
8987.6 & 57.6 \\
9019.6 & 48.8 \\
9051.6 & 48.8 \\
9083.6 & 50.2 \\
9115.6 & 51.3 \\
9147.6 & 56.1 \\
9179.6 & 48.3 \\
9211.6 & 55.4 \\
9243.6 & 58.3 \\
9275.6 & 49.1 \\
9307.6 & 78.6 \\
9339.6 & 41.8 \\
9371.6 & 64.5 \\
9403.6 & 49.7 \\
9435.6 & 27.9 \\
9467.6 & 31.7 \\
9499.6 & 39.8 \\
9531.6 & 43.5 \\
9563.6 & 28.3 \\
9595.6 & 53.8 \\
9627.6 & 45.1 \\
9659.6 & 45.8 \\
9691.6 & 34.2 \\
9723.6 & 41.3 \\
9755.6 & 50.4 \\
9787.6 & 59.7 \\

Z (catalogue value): 0.84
